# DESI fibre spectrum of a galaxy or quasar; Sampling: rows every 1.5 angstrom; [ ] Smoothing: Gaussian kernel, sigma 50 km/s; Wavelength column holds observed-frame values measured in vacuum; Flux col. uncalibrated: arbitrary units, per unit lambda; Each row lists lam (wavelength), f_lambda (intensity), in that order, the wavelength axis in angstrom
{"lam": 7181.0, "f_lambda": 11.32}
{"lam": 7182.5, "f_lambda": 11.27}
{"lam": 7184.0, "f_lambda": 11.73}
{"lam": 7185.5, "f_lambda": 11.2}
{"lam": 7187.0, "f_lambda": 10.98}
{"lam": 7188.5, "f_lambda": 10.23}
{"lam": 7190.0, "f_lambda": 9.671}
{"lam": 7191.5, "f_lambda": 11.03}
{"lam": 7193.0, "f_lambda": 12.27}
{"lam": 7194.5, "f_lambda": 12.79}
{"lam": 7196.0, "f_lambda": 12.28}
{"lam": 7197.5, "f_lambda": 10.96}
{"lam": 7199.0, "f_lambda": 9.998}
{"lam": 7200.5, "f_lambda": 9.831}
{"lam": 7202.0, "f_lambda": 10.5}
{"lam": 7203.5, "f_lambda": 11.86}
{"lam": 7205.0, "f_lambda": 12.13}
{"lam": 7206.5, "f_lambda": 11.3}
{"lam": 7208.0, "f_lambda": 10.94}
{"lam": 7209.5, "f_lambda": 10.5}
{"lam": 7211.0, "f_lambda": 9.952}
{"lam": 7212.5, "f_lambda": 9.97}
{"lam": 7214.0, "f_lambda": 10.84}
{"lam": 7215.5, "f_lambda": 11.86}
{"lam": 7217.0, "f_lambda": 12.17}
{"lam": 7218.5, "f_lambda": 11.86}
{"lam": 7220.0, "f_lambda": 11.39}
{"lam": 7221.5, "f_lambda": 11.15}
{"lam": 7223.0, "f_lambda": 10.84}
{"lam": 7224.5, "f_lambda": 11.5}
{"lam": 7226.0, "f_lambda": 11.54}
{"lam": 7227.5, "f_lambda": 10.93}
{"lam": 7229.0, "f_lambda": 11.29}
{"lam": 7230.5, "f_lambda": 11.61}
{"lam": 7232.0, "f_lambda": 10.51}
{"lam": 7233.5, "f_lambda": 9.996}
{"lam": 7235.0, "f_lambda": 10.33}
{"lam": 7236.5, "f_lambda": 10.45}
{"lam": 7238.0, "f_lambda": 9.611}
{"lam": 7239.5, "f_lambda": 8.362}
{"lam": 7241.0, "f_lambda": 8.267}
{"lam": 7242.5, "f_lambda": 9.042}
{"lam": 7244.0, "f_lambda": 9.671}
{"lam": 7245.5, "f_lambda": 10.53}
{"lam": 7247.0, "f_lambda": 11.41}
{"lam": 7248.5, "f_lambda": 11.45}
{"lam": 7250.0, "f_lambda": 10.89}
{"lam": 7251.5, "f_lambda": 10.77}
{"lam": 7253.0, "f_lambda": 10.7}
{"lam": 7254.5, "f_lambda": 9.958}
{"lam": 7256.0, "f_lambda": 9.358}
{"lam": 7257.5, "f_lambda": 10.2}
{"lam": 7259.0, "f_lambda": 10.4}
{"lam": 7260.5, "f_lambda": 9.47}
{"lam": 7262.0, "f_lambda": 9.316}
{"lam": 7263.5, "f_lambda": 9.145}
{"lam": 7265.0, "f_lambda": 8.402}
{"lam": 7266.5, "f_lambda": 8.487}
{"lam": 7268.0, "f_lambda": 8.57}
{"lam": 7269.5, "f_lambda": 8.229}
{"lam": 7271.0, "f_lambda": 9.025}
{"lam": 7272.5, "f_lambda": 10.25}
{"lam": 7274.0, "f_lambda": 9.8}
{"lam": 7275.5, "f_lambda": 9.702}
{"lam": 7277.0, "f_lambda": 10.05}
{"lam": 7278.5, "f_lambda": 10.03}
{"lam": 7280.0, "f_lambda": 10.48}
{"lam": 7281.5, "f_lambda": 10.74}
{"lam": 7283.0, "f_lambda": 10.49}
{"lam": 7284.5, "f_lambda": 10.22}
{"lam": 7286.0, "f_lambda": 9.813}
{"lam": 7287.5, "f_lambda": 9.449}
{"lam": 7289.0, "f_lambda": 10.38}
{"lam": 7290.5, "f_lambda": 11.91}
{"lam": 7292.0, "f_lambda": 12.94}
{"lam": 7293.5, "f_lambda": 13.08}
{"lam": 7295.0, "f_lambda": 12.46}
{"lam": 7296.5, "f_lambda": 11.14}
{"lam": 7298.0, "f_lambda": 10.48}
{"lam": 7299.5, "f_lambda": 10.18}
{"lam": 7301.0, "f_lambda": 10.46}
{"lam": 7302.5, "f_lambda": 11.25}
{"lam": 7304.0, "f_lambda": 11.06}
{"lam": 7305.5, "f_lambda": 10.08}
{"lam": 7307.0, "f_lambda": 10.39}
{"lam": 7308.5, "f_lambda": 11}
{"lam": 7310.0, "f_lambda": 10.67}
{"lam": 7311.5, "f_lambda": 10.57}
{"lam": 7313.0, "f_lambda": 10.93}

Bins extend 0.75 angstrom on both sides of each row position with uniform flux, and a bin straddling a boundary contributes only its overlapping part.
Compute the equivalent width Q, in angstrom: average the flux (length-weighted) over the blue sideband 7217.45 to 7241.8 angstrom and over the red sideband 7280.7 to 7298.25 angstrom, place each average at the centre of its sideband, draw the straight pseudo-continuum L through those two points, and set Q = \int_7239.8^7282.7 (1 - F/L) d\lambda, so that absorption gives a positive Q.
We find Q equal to 4.3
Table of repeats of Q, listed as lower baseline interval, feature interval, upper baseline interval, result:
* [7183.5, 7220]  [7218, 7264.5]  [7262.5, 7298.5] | 1.3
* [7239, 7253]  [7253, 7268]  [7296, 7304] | 1.2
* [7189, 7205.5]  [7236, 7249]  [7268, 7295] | 1.1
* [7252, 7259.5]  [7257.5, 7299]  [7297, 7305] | 1.0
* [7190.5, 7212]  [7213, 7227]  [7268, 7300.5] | -0.6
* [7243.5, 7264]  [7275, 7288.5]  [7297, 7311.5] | 0.4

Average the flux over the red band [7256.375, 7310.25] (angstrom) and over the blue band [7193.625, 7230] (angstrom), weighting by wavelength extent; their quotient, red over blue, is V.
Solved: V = 0.92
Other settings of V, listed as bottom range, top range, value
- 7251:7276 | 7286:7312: 1.16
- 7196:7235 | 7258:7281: 0.86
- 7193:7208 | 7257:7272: 0.81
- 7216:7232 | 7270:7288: 0.88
